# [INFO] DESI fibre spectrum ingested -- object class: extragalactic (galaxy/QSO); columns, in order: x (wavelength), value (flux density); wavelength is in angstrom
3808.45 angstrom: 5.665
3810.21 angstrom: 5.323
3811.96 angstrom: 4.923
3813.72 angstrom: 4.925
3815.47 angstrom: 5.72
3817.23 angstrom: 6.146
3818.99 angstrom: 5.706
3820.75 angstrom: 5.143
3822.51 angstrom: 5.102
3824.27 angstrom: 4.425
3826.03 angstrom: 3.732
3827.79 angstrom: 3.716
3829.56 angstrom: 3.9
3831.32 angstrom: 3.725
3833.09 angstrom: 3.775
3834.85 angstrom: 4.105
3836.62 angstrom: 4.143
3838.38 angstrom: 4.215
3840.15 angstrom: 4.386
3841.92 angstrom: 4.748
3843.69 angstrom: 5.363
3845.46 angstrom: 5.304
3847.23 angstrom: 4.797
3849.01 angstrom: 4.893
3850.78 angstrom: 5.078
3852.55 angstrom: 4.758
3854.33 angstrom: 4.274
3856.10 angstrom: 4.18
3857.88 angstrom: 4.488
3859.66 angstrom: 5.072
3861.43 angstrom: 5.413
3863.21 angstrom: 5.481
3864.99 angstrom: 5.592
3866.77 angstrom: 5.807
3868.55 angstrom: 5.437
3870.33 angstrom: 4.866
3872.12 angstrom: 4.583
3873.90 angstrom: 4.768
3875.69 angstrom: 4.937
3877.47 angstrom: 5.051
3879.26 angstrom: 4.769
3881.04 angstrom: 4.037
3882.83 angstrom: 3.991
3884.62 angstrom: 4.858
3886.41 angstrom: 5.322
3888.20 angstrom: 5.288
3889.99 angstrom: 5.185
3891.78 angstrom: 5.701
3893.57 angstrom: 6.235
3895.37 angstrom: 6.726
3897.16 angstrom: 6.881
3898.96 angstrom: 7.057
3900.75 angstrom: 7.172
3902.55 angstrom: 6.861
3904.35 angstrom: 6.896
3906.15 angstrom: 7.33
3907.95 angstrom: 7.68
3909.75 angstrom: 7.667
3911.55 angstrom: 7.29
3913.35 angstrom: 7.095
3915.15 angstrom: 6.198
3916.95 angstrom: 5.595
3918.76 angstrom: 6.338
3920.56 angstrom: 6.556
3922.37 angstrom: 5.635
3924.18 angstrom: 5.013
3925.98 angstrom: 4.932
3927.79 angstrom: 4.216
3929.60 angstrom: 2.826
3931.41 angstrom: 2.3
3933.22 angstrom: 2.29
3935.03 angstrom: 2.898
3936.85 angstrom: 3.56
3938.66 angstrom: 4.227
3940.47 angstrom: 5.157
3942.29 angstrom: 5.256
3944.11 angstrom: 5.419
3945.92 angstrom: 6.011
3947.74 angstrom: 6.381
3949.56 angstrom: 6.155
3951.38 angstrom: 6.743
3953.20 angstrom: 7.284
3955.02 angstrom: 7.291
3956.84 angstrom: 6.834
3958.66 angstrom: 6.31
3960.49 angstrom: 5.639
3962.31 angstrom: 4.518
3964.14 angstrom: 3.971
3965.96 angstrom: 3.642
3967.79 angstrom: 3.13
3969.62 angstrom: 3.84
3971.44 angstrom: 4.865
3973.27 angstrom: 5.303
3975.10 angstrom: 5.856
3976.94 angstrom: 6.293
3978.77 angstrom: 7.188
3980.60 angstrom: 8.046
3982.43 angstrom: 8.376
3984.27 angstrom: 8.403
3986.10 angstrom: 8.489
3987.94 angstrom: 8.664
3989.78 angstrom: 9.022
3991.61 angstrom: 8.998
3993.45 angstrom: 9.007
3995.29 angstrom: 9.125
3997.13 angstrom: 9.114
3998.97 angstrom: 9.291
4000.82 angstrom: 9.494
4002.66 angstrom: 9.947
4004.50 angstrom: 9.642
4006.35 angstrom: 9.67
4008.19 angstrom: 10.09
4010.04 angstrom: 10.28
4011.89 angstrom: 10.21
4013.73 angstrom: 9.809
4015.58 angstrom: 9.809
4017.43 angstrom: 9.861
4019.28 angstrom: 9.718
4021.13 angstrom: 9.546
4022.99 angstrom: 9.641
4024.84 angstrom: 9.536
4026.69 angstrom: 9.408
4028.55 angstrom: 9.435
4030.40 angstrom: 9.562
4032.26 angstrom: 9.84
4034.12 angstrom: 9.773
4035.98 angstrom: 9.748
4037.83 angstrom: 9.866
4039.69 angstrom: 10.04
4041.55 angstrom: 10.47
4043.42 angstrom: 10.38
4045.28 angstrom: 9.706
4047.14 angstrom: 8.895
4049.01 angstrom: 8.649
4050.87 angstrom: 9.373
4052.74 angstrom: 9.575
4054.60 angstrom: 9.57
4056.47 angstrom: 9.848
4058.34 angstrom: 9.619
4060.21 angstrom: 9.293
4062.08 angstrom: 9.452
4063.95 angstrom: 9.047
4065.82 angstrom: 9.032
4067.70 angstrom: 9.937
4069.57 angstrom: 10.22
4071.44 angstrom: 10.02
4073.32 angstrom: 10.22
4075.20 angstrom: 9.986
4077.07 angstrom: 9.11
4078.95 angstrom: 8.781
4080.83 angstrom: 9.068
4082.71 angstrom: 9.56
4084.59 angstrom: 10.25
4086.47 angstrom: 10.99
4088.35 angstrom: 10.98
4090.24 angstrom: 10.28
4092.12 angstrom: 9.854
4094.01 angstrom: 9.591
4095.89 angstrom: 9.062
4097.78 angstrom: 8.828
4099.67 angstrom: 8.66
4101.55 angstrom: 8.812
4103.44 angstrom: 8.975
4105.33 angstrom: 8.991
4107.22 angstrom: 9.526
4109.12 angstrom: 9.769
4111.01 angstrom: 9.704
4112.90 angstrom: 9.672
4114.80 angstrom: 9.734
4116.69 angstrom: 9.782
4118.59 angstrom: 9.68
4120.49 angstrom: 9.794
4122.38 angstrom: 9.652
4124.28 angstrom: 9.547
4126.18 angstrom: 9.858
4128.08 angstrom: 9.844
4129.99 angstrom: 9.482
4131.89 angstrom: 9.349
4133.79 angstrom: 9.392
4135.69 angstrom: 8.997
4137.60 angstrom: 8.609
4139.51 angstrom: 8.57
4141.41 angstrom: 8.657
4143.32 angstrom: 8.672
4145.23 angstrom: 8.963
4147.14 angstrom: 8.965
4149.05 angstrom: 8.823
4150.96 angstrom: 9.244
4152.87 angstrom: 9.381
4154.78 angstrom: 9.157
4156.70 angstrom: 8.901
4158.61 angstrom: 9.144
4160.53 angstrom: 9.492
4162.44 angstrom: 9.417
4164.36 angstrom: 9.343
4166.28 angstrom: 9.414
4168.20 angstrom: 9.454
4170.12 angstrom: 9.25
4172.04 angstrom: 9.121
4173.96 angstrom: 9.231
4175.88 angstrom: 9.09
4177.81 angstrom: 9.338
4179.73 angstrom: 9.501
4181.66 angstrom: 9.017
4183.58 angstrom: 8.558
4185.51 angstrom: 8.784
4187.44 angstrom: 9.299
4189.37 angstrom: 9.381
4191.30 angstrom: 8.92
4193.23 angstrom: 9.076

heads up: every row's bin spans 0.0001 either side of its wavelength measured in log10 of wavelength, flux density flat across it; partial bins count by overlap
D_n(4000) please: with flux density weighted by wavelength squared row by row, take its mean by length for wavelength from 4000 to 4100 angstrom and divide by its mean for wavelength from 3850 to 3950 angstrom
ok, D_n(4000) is 1.9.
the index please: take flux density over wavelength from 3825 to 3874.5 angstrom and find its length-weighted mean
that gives 4.66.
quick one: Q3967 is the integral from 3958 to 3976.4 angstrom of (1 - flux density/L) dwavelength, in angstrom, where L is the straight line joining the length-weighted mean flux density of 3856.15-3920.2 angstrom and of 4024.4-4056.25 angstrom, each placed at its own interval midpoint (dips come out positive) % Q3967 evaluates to 7.3 angstrom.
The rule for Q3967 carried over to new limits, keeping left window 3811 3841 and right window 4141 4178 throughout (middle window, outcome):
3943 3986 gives 3.0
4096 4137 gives -4.1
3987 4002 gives -4.8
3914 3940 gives 6.3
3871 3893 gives 1.9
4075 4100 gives -4.6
